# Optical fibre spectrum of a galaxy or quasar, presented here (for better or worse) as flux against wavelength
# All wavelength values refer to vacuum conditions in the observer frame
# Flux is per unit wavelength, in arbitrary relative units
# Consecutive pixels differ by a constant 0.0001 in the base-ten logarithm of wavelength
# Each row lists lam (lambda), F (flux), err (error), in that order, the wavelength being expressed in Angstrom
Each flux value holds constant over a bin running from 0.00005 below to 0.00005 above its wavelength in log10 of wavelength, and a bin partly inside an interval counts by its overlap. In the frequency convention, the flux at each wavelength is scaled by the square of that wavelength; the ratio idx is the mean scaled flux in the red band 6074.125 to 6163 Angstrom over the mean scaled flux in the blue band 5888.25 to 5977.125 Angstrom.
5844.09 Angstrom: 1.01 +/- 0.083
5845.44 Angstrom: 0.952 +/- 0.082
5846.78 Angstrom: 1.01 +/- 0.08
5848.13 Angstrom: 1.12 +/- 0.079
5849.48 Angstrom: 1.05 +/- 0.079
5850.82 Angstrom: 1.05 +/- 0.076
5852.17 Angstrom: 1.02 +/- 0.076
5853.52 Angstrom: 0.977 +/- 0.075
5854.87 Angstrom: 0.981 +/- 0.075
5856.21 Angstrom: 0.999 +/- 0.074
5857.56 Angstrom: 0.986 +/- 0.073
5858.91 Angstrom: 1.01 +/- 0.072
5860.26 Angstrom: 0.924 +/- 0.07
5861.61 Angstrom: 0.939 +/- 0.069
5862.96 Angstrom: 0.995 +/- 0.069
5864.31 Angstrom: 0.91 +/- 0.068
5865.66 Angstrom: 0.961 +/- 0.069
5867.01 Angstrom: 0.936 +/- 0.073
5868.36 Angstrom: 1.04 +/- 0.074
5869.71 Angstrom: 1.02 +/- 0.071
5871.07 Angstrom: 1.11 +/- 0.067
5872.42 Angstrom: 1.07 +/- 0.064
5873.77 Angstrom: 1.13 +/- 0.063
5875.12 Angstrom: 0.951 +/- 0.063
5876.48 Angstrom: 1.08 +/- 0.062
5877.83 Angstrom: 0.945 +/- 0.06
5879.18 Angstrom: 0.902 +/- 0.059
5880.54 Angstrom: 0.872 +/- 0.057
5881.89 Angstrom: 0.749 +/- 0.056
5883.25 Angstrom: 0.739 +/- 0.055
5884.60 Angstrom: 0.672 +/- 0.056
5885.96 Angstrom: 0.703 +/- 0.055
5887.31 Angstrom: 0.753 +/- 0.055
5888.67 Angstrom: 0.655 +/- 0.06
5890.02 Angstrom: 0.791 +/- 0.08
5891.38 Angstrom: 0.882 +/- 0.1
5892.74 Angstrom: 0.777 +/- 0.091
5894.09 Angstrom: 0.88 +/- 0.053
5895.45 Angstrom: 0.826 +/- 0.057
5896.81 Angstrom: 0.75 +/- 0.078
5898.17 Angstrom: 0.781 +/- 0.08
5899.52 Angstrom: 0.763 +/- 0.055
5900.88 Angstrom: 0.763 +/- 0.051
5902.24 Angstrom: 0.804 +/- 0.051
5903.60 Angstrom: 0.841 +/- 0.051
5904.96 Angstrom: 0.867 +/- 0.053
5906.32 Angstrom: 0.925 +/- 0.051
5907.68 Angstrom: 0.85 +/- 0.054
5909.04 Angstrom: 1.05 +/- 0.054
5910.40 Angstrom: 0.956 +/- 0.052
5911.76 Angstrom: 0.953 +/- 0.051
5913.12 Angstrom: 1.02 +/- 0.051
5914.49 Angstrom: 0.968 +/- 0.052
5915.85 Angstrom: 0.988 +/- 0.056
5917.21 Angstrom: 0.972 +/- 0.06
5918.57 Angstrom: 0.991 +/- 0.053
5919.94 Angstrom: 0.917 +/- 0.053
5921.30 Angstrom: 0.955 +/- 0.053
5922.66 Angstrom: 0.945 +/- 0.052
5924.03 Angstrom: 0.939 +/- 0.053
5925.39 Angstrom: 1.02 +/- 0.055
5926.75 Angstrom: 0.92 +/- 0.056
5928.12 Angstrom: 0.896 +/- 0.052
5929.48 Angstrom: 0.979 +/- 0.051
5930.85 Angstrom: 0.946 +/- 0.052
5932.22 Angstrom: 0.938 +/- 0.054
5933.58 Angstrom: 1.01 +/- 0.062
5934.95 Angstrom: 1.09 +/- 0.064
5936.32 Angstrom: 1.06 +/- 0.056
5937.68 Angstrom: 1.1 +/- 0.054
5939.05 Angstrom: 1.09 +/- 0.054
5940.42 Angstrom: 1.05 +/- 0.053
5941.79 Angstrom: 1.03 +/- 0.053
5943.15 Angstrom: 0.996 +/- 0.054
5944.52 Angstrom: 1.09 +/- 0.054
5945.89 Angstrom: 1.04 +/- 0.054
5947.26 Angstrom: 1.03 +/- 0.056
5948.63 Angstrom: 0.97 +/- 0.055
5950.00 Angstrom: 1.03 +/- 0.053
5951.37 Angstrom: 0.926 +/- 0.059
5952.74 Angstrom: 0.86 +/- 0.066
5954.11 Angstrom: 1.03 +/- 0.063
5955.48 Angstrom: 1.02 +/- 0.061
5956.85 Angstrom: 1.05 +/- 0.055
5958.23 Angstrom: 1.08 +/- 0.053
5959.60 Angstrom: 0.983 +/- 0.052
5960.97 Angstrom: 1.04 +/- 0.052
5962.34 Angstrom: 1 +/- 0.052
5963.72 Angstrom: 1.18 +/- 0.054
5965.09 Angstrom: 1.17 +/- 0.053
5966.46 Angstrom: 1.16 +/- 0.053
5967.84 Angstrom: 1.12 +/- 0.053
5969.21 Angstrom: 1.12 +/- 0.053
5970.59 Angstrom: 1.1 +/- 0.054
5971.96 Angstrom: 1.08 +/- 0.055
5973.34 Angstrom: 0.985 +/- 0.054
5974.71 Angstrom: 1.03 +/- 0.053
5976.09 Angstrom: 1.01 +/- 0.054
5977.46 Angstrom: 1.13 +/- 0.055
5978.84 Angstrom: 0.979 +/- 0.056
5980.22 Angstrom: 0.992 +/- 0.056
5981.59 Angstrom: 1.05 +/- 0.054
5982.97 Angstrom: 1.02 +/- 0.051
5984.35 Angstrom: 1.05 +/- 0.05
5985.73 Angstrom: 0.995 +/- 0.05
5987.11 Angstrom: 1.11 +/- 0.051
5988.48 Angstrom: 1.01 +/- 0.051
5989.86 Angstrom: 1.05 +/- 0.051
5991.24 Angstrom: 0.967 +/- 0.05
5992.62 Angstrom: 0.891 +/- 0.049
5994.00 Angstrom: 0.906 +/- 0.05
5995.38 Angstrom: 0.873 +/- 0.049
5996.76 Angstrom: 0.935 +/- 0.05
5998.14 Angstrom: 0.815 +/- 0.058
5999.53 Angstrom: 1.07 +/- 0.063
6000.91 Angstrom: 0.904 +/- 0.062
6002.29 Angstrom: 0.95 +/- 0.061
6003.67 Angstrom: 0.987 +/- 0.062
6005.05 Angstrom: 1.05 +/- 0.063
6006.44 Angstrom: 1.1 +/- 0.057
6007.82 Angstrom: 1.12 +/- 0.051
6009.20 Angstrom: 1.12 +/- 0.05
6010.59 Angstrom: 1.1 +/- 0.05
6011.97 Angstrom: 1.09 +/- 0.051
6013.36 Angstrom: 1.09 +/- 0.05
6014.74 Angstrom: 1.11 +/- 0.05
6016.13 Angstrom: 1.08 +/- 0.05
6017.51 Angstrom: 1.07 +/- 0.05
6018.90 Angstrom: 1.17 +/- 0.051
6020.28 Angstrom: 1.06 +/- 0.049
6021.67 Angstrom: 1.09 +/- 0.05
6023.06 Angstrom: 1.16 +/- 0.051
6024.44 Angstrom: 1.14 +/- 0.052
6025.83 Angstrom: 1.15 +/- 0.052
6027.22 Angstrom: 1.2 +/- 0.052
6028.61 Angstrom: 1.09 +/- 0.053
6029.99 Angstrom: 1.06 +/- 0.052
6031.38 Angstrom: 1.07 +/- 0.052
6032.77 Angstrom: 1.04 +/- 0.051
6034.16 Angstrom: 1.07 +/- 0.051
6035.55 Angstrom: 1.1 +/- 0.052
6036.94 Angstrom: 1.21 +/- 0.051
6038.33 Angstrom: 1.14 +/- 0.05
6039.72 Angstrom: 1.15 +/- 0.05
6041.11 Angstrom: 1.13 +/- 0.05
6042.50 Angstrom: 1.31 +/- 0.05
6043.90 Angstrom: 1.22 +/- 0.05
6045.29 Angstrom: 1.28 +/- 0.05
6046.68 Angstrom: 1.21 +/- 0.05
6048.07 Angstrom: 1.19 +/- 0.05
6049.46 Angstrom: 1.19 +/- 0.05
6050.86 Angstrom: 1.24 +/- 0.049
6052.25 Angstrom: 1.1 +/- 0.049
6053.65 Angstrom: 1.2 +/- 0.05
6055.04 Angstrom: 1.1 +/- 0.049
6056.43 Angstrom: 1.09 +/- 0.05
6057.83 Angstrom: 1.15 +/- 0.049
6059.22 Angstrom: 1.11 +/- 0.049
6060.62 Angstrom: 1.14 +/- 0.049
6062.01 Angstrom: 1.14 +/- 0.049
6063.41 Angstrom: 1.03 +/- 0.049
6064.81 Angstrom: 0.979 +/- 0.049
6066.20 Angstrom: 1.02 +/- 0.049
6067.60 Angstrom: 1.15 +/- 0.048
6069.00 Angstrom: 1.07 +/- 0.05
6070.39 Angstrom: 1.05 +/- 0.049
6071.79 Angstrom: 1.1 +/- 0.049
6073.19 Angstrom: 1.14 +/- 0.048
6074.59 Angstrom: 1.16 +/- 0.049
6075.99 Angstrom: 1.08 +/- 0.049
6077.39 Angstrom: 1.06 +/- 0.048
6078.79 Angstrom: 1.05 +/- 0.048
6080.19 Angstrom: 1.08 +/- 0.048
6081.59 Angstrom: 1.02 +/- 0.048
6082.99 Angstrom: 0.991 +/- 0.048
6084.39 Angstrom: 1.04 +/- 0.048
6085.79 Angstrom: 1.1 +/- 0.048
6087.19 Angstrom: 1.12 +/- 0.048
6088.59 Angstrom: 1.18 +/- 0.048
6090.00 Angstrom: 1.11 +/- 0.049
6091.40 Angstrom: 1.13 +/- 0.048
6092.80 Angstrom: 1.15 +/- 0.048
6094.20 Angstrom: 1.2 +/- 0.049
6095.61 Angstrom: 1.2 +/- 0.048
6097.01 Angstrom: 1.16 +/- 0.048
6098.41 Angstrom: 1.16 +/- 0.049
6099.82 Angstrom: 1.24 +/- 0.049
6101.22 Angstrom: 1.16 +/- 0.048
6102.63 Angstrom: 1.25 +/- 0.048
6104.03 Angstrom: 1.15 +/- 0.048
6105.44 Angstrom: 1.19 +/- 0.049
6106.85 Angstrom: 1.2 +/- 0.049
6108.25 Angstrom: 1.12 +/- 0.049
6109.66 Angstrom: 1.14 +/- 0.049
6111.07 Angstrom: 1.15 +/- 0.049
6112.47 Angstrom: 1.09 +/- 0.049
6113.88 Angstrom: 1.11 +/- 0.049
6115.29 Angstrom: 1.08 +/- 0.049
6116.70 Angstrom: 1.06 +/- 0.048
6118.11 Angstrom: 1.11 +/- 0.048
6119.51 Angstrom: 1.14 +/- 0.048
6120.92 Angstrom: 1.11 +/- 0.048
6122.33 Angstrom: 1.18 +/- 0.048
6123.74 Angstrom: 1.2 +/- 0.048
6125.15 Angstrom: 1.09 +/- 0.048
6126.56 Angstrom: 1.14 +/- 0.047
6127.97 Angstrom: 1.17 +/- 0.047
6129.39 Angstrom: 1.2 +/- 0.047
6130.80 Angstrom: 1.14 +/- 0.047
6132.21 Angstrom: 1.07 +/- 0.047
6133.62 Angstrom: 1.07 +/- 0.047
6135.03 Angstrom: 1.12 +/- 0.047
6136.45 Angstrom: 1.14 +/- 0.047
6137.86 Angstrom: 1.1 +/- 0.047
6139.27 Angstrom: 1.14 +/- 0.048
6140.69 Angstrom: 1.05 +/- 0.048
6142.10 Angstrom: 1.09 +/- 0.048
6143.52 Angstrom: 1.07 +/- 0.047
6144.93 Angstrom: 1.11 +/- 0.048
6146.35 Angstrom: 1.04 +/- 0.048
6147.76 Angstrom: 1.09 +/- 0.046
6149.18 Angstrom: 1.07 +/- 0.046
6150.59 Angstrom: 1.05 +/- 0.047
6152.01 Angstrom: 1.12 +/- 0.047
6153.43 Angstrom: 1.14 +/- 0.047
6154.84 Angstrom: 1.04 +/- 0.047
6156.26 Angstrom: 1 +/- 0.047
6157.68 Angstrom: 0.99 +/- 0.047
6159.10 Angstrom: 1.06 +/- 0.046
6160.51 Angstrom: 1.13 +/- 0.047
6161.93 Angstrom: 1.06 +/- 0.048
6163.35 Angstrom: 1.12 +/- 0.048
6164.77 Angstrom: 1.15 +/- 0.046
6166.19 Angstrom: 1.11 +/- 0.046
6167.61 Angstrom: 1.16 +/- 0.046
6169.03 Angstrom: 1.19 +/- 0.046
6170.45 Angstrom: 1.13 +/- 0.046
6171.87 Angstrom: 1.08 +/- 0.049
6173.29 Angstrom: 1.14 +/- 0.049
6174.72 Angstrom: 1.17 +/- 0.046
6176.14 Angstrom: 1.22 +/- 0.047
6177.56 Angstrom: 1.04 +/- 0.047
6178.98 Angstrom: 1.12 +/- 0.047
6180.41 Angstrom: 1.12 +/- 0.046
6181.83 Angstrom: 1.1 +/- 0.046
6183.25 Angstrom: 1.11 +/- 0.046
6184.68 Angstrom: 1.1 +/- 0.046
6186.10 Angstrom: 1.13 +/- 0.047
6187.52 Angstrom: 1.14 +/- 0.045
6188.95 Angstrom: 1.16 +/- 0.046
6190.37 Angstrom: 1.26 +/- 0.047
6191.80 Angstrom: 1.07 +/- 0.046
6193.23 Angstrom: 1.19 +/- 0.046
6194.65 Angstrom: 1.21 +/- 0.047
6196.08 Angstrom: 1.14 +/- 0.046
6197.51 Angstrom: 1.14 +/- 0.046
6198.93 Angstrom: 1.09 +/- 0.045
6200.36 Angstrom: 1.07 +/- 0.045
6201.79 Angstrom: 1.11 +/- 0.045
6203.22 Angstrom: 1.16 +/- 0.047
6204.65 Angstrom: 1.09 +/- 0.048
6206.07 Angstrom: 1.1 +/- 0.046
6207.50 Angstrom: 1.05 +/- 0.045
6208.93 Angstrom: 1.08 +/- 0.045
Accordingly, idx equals 1.22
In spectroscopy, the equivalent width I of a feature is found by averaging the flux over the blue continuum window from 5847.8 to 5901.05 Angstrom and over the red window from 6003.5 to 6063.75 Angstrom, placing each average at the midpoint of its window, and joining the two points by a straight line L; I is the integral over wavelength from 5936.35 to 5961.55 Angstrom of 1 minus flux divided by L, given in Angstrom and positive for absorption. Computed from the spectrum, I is -0.3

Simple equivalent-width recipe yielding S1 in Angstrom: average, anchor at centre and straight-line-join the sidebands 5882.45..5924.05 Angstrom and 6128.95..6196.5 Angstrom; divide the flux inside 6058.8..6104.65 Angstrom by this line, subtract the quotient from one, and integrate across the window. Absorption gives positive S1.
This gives -3.49 Angstrom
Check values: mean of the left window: 0.859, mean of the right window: 1.11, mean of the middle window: 1.11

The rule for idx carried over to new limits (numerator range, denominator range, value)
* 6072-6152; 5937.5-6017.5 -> 1.13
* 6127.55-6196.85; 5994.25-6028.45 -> 1.11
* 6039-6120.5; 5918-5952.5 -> 1.19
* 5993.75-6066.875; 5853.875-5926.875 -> 1.26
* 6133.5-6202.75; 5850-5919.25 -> 1.34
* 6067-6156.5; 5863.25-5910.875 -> 1.37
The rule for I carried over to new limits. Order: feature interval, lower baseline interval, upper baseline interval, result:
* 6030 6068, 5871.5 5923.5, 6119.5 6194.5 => -4.5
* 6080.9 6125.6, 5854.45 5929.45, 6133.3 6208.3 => -3.1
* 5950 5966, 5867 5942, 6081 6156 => -1.0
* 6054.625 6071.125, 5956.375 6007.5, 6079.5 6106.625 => 0.3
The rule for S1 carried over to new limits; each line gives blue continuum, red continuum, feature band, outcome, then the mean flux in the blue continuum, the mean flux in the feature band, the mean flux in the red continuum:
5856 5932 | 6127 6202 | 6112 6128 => -0.62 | 0.91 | 1.12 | 1.11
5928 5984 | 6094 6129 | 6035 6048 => -1.13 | 1.04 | 1.2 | 1.15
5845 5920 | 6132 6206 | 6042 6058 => -2.45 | 0.92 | 1.19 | 1.11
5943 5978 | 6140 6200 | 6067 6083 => 0.00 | 1.05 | 1.08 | 1.11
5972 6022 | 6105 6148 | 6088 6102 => -0.92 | 1.03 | 1.17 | 1.12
